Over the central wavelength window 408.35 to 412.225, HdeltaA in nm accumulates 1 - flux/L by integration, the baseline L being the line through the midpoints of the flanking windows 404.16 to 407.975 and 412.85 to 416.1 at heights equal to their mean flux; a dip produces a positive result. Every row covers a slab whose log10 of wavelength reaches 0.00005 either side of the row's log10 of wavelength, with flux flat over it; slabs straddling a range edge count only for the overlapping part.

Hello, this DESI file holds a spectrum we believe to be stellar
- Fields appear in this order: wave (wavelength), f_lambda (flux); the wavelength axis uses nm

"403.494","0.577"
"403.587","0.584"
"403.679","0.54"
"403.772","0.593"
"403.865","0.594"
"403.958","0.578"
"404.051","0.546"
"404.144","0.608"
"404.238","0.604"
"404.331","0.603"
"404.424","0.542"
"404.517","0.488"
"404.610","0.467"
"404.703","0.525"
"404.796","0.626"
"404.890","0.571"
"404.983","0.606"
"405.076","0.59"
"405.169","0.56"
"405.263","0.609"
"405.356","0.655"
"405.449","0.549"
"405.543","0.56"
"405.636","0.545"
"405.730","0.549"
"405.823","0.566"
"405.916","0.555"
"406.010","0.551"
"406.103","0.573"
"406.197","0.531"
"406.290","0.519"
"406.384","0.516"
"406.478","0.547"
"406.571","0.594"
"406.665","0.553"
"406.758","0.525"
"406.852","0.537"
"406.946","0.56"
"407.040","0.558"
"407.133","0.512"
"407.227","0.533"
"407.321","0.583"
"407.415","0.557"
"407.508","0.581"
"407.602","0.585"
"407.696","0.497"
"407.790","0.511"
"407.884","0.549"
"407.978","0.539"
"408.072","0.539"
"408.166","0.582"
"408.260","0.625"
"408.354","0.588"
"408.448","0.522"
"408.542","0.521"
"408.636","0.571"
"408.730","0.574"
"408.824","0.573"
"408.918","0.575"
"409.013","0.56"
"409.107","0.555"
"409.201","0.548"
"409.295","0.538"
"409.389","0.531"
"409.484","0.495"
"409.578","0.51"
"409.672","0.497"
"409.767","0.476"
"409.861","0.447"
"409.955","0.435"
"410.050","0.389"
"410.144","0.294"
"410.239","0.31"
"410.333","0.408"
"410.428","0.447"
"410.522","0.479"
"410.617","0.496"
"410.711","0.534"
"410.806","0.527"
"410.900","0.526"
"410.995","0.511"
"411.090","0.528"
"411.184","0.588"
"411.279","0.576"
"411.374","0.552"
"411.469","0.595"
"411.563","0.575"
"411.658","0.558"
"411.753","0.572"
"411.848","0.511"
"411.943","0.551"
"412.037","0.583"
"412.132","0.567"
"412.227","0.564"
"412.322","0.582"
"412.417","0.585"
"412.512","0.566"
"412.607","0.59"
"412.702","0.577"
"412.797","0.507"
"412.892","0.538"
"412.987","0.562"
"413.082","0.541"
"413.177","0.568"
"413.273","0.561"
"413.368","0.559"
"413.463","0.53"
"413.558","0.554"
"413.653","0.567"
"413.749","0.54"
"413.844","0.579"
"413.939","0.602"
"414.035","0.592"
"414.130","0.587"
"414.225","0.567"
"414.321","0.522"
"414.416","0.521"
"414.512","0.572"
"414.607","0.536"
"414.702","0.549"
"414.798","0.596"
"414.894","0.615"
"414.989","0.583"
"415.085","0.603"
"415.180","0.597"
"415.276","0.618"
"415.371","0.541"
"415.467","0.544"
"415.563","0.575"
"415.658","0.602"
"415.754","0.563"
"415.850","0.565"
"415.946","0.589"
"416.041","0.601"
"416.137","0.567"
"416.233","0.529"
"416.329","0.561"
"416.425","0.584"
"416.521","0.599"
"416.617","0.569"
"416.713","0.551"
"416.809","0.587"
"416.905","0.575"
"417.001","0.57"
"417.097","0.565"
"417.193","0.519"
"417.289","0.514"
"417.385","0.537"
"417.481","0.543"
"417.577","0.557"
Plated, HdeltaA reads 0.316 nm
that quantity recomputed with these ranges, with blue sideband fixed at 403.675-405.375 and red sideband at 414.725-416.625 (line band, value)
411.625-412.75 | 0.02 nm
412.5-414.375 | 0.06 nm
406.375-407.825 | 0.07 nm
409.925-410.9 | 0.24 nm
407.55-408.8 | 0.05 nm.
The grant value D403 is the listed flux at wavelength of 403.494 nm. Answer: 0.577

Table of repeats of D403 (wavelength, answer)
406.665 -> 0.553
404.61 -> 0.467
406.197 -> 0.531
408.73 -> 0.574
